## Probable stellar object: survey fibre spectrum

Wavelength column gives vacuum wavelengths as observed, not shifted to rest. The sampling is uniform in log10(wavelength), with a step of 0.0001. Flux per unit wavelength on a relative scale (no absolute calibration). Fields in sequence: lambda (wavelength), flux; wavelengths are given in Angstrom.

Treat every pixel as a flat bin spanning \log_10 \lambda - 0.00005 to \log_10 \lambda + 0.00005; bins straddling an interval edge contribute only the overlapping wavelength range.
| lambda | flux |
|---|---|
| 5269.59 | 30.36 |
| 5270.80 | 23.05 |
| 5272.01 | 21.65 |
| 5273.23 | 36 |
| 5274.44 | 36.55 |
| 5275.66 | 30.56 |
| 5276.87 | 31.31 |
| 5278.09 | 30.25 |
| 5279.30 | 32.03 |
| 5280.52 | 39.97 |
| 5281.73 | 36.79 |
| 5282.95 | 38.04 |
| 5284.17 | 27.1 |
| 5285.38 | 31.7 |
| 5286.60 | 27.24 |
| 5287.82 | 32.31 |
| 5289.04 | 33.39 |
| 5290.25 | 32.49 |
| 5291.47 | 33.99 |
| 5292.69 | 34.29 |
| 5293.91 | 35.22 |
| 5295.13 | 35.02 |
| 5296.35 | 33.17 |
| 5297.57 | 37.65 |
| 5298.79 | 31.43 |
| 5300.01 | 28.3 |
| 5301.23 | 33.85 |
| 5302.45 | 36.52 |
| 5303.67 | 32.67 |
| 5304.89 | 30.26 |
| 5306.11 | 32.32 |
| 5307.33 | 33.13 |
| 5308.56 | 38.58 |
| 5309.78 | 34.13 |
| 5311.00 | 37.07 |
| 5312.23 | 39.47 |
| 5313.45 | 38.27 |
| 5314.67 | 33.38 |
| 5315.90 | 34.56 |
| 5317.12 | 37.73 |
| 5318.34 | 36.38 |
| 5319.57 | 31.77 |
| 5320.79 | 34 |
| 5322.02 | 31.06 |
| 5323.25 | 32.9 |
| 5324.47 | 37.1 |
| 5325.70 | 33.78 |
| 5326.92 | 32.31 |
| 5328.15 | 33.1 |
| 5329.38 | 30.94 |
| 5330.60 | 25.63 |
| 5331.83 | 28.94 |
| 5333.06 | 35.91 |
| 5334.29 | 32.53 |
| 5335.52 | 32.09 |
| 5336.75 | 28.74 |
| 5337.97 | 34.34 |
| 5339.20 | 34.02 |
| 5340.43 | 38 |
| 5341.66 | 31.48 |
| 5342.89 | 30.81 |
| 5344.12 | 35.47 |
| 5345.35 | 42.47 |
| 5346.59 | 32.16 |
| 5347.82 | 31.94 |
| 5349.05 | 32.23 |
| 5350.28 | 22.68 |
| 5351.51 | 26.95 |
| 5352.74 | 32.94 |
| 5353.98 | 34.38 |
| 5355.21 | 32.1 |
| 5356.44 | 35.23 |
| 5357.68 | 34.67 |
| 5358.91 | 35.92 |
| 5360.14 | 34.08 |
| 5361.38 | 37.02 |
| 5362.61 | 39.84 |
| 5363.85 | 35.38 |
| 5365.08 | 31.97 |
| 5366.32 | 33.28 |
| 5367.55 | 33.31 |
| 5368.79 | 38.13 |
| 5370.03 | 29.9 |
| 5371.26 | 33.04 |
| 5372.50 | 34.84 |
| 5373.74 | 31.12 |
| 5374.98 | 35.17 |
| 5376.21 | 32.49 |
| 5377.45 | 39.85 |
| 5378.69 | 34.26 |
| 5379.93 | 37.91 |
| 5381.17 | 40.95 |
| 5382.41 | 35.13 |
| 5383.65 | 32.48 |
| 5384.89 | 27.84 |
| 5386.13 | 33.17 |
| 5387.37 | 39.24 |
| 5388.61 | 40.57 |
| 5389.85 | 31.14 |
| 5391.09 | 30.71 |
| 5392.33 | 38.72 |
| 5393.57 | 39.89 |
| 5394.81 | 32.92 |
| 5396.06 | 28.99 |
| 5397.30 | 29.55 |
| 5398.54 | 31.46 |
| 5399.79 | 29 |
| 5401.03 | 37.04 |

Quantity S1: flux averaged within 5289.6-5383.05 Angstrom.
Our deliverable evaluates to 33.9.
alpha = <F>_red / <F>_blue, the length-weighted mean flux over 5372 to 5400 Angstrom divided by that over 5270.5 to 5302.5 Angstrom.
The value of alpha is 1.05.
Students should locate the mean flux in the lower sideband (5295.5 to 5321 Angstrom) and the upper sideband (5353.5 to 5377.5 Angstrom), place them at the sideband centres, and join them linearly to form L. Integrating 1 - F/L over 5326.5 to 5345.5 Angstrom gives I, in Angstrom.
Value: 1.0 Angstrom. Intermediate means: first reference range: 34.5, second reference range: 34.5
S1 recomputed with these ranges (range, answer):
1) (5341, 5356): 32.2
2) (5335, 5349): 33.7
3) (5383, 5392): 33.8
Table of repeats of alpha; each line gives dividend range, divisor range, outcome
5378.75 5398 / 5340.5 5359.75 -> 1.05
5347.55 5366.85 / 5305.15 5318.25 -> 0.93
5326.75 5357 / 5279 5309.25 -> 0.96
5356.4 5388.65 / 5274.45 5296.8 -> 1.05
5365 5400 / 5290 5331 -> 1.00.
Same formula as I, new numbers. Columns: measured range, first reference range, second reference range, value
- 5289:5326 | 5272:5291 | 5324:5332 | -2.51 Angstrom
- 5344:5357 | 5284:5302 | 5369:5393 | 0.59 Angstrom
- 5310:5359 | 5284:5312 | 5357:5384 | 1.16 Angstrom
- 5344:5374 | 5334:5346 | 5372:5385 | 0.74 Angstrom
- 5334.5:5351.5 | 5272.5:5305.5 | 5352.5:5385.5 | 0.77 Angstrom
